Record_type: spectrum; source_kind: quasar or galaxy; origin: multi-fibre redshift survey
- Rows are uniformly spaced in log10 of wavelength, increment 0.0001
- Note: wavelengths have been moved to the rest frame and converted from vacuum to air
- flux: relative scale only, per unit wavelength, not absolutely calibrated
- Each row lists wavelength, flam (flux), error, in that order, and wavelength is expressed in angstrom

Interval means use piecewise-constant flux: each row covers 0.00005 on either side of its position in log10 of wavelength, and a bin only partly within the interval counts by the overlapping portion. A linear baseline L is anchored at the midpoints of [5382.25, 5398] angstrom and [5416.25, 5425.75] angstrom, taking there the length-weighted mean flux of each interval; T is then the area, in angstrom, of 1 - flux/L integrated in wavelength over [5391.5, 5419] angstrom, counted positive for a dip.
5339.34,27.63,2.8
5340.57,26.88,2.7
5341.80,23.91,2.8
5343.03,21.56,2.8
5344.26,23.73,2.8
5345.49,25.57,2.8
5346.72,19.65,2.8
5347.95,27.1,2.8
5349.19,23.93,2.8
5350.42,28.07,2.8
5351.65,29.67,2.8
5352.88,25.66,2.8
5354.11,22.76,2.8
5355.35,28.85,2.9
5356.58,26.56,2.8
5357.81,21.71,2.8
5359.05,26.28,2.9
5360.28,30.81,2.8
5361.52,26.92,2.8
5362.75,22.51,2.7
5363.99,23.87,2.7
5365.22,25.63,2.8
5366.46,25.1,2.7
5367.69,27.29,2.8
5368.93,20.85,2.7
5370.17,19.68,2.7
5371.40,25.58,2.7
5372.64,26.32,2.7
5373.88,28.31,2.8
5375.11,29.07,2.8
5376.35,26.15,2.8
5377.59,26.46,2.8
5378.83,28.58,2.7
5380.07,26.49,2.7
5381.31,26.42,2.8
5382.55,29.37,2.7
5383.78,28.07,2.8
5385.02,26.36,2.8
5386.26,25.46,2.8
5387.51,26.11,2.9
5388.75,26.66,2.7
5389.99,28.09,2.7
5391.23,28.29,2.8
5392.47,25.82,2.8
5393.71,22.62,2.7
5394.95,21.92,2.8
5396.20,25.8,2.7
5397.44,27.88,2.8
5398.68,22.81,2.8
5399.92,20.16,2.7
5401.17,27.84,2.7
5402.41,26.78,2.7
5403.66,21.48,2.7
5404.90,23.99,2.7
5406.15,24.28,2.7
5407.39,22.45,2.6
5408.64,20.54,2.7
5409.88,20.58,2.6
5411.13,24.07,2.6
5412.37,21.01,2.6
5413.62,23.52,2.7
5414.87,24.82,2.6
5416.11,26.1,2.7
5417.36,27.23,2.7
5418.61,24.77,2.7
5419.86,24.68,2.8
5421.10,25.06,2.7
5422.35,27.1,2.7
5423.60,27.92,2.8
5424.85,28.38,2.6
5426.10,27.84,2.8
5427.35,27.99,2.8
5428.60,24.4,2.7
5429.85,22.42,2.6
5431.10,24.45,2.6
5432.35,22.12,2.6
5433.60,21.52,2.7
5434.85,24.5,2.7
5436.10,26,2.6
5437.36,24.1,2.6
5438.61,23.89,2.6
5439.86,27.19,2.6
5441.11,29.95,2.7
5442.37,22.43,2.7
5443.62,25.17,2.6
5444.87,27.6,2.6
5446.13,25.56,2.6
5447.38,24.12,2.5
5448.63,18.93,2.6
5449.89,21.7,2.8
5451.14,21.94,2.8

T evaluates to 2.5 angstrom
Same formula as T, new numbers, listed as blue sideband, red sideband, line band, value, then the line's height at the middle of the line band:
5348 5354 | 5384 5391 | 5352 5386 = 0.8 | 26.6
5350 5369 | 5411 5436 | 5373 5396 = -1.0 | 25.6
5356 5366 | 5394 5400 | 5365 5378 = -0.2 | 25.1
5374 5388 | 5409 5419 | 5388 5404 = 0.3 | 25.7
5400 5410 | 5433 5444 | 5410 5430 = -1.0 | 24.1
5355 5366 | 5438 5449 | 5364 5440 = 1.0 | 25.5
